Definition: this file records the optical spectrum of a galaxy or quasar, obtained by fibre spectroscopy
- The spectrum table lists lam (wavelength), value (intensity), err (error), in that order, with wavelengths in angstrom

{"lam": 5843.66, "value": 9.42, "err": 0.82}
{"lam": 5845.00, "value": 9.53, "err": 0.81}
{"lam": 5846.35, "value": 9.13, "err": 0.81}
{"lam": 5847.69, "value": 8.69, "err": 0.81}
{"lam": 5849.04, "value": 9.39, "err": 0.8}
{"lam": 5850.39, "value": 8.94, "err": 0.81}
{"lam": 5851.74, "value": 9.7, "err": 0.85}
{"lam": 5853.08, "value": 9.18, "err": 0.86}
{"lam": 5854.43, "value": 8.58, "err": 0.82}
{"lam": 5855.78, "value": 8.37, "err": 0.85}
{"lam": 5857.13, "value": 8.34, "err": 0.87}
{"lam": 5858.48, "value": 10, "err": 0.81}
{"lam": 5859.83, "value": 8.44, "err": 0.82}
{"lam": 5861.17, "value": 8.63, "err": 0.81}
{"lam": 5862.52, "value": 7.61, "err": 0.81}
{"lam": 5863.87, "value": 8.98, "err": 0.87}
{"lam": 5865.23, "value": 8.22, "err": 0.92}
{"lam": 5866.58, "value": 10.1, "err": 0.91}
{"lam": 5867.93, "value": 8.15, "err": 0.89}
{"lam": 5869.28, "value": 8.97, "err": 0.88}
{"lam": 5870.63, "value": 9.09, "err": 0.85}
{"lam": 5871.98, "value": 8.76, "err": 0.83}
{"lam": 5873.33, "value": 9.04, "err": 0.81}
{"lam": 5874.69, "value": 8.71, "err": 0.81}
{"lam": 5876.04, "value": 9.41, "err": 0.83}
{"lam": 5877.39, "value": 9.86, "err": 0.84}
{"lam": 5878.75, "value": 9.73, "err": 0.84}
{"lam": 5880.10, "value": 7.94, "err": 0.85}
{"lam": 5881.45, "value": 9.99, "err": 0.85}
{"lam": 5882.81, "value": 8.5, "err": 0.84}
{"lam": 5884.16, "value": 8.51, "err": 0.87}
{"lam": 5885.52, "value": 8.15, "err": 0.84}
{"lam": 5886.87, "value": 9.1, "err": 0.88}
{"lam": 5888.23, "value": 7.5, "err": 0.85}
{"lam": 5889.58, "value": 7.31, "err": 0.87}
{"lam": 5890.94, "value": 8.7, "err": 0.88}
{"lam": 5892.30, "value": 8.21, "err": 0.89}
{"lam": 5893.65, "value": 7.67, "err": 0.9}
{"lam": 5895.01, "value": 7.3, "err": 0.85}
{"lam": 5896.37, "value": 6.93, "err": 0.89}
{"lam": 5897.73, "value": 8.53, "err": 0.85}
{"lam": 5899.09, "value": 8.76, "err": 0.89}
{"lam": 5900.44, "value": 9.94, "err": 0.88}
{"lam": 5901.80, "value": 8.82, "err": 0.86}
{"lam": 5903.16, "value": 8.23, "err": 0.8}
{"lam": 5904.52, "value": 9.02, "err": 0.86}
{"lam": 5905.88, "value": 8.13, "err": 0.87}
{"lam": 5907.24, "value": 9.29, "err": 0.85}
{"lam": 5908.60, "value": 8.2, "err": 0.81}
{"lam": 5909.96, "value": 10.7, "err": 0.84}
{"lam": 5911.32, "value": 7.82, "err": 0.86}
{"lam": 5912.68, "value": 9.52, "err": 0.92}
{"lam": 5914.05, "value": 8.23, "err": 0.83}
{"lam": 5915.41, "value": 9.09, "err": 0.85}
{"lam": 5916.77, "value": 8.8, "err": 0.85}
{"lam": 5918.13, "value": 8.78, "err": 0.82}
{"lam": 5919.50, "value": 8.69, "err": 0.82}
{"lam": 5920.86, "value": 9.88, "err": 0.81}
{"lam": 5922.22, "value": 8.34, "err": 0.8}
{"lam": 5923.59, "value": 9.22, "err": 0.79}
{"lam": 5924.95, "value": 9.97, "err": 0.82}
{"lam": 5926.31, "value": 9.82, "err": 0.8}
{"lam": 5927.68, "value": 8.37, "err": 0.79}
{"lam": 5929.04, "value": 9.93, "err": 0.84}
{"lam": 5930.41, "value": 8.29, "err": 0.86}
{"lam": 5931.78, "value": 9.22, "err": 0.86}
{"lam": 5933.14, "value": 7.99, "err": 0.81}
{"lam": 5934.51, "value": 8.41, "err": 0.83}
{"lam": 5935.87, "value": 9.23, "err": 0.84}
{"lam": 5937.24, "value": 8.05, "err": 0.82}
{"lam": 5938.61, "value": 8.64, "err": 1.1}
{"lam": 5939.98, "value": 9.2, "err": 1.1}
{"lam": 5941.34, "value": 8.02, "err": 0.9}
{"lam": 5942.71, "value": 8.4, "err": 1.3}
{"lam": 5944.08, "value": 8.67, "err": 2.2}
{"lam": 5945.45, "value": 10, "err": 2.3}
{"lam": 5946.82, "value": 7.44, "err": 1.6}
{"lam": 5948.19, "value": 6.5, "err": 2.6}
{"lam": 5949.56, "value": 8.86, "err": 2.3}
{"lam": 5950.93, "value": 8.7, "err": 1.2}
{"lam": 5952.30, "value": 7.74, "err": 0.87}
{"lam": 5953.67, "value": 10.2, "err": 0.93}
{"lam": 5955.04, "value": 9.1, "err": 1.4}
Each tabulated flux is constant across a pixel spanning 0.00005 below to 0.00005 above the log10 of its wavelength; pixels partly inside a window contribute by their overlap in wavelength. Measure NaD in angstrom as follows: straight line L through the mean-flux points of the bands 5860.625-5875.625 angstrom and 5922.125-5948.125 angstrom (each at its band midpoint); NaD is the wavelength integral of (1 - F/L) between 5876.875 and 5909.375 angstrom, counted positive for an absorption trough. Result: 0.9 angstrom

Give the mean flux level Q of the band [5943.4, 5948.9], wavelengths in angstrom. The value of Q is 8.15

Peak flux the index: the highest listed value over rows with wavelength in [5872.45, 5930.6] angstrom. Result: 10.7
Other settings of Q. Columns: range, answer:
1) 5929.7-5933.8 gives 8.5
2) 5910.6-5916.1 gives 8.68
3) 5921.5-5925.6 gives 9.18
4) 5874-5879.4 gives 9.41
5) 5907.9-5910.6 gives 9.43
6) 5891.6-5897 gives 7.53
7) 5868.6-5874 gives 8.98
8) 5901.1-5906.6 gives 8.56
